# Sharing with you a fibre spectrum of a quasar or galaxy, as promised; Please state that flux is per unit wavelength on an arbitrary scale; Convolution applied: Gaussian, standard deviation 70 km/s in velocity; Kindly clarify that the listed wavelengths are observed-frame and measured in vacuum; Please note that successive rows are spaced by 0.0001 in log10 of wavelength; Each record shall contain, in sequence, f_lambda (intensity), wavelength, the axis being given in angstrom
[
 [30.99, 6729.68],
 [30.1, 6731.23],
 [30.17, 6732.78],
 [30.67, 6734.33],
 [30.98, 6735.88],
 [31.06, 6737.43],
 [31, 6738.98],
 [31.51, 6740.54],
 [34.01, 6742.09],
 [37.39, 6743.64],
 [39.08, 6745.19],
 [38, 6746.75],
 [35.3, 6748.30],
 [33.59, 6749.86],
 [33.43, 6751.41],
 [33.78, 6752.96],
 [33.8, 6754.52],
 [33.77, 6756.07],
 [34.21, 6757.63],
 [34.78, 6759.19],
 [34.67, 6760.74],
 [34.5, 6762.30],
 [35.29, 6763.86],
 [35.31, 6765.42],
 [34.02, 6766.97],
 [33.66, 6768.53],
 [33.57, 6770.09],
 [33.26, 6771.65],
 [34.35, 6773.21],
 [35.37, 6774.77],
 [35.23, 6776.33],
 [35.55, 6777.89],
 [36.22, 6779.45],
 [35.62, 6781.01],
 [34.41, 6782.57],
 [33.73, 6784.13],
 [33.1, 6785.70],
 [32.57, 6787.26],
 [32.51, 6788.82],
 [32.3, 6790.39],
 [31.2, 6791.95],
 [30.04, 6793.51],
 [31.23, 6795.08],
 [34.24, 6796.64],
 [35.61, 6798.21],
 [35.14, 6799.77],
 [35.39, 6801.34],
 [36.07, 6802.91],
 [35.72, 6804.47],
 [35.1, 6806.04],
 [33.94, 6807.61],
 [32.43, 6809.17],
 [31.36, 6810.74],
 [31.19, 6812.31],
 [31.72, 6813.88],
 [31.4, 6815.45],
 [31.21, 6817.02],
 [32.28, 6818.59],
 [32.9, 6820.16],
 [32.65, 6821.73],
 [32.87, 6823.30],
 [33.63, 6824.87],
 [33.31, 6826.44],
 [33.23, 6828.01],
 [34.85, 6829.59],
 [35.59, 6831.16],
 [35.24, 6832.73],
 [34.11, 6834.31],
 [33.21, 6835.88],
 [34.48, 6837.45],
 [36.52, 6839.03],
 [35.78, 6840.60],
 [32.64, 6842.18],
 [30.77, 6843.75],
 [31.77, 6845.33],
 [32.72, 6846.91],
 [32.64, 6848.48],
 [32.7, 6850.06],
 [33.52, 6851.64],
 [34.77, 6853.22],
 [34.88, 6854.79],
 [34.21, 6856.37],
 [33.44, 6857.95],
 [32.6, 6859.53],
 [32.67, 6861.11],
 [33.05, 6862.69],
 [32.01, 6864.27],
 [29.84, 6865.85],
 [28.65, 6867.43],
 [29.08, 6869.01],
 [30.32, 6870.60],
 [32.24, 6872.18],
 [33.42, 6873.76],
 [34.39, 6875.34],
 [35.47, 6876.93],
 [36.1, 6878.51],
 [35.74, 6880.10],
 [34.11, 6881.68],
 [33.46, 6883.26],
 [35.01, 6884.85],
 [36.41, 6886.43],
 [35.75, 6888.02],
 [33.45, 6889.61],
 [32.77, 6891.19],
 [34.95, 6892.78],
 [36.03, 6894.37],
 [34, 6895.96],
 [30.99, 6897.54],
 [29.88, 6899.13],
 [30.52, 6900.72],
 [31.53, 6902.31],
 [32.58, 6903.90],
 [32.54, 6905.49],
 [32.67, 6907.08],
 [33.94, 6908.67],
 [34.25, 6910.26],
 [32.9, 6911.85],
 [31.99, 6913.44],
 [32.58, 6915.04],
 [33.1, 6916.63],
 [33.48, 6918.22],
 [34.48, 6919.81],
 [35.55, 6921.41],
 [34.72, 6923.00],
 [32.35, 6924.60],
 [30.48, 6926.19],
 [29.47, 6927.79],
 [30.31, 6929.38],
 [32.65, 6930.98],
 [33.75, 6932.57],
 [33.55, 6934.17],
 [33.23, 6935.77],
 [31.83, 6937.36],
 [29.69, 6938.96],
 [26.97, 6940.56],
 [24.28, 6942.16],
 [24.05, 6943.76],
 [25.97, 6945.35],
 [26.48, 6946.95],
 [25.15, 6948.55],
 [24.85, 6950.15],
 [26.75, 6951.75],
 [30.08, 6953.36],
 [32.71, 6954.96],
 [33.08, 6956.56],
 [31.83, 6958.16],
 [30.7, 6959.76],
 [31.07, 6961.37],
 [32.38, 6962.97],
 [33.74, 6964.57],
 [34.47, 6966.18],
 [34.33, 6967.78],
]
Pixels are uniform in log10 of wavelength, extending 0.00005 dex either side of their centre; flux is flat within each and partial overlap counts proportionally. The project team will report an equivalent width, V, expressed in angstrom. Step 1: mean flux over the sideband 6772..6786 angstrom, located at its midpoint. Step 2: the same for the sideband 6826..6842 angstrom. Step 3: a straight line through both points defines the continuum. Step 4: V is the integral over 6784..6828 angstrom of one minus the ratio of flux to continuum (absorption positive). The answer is 2.1 angstrom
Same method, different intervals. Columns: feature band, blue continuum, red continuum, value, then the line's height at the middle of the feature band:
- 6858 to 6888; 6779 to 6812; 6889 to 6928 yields 0.0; 33.1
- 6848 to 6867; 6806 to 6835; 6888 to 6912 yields 0.0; 33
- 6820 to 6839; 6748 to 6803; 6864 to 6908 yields -0.3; 33.5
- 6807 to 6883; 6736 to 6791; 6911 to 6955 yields -1.6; 32.4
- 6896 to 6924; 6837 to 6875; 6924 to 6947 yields -2.0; 30.7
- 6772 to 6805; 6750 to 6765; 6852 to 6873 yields -0.4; 33.6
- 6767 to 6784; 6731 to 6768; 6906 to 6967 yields -0.6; 33.4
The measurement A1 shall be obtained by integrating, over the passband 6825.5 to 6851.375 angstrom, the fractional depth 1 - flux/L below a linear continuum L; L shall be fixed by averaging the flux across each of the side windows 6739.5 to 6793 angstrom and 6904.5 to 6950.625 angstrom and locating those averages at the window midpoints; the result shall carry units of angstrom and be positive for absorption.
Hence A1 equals -0.7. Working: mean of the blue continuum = 34.3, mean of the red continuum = 31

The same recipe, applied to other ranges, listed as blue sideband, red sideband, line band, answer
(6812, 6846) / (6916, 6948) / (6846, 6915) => -2.4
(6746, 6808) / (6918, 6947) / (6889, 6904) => -0.5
